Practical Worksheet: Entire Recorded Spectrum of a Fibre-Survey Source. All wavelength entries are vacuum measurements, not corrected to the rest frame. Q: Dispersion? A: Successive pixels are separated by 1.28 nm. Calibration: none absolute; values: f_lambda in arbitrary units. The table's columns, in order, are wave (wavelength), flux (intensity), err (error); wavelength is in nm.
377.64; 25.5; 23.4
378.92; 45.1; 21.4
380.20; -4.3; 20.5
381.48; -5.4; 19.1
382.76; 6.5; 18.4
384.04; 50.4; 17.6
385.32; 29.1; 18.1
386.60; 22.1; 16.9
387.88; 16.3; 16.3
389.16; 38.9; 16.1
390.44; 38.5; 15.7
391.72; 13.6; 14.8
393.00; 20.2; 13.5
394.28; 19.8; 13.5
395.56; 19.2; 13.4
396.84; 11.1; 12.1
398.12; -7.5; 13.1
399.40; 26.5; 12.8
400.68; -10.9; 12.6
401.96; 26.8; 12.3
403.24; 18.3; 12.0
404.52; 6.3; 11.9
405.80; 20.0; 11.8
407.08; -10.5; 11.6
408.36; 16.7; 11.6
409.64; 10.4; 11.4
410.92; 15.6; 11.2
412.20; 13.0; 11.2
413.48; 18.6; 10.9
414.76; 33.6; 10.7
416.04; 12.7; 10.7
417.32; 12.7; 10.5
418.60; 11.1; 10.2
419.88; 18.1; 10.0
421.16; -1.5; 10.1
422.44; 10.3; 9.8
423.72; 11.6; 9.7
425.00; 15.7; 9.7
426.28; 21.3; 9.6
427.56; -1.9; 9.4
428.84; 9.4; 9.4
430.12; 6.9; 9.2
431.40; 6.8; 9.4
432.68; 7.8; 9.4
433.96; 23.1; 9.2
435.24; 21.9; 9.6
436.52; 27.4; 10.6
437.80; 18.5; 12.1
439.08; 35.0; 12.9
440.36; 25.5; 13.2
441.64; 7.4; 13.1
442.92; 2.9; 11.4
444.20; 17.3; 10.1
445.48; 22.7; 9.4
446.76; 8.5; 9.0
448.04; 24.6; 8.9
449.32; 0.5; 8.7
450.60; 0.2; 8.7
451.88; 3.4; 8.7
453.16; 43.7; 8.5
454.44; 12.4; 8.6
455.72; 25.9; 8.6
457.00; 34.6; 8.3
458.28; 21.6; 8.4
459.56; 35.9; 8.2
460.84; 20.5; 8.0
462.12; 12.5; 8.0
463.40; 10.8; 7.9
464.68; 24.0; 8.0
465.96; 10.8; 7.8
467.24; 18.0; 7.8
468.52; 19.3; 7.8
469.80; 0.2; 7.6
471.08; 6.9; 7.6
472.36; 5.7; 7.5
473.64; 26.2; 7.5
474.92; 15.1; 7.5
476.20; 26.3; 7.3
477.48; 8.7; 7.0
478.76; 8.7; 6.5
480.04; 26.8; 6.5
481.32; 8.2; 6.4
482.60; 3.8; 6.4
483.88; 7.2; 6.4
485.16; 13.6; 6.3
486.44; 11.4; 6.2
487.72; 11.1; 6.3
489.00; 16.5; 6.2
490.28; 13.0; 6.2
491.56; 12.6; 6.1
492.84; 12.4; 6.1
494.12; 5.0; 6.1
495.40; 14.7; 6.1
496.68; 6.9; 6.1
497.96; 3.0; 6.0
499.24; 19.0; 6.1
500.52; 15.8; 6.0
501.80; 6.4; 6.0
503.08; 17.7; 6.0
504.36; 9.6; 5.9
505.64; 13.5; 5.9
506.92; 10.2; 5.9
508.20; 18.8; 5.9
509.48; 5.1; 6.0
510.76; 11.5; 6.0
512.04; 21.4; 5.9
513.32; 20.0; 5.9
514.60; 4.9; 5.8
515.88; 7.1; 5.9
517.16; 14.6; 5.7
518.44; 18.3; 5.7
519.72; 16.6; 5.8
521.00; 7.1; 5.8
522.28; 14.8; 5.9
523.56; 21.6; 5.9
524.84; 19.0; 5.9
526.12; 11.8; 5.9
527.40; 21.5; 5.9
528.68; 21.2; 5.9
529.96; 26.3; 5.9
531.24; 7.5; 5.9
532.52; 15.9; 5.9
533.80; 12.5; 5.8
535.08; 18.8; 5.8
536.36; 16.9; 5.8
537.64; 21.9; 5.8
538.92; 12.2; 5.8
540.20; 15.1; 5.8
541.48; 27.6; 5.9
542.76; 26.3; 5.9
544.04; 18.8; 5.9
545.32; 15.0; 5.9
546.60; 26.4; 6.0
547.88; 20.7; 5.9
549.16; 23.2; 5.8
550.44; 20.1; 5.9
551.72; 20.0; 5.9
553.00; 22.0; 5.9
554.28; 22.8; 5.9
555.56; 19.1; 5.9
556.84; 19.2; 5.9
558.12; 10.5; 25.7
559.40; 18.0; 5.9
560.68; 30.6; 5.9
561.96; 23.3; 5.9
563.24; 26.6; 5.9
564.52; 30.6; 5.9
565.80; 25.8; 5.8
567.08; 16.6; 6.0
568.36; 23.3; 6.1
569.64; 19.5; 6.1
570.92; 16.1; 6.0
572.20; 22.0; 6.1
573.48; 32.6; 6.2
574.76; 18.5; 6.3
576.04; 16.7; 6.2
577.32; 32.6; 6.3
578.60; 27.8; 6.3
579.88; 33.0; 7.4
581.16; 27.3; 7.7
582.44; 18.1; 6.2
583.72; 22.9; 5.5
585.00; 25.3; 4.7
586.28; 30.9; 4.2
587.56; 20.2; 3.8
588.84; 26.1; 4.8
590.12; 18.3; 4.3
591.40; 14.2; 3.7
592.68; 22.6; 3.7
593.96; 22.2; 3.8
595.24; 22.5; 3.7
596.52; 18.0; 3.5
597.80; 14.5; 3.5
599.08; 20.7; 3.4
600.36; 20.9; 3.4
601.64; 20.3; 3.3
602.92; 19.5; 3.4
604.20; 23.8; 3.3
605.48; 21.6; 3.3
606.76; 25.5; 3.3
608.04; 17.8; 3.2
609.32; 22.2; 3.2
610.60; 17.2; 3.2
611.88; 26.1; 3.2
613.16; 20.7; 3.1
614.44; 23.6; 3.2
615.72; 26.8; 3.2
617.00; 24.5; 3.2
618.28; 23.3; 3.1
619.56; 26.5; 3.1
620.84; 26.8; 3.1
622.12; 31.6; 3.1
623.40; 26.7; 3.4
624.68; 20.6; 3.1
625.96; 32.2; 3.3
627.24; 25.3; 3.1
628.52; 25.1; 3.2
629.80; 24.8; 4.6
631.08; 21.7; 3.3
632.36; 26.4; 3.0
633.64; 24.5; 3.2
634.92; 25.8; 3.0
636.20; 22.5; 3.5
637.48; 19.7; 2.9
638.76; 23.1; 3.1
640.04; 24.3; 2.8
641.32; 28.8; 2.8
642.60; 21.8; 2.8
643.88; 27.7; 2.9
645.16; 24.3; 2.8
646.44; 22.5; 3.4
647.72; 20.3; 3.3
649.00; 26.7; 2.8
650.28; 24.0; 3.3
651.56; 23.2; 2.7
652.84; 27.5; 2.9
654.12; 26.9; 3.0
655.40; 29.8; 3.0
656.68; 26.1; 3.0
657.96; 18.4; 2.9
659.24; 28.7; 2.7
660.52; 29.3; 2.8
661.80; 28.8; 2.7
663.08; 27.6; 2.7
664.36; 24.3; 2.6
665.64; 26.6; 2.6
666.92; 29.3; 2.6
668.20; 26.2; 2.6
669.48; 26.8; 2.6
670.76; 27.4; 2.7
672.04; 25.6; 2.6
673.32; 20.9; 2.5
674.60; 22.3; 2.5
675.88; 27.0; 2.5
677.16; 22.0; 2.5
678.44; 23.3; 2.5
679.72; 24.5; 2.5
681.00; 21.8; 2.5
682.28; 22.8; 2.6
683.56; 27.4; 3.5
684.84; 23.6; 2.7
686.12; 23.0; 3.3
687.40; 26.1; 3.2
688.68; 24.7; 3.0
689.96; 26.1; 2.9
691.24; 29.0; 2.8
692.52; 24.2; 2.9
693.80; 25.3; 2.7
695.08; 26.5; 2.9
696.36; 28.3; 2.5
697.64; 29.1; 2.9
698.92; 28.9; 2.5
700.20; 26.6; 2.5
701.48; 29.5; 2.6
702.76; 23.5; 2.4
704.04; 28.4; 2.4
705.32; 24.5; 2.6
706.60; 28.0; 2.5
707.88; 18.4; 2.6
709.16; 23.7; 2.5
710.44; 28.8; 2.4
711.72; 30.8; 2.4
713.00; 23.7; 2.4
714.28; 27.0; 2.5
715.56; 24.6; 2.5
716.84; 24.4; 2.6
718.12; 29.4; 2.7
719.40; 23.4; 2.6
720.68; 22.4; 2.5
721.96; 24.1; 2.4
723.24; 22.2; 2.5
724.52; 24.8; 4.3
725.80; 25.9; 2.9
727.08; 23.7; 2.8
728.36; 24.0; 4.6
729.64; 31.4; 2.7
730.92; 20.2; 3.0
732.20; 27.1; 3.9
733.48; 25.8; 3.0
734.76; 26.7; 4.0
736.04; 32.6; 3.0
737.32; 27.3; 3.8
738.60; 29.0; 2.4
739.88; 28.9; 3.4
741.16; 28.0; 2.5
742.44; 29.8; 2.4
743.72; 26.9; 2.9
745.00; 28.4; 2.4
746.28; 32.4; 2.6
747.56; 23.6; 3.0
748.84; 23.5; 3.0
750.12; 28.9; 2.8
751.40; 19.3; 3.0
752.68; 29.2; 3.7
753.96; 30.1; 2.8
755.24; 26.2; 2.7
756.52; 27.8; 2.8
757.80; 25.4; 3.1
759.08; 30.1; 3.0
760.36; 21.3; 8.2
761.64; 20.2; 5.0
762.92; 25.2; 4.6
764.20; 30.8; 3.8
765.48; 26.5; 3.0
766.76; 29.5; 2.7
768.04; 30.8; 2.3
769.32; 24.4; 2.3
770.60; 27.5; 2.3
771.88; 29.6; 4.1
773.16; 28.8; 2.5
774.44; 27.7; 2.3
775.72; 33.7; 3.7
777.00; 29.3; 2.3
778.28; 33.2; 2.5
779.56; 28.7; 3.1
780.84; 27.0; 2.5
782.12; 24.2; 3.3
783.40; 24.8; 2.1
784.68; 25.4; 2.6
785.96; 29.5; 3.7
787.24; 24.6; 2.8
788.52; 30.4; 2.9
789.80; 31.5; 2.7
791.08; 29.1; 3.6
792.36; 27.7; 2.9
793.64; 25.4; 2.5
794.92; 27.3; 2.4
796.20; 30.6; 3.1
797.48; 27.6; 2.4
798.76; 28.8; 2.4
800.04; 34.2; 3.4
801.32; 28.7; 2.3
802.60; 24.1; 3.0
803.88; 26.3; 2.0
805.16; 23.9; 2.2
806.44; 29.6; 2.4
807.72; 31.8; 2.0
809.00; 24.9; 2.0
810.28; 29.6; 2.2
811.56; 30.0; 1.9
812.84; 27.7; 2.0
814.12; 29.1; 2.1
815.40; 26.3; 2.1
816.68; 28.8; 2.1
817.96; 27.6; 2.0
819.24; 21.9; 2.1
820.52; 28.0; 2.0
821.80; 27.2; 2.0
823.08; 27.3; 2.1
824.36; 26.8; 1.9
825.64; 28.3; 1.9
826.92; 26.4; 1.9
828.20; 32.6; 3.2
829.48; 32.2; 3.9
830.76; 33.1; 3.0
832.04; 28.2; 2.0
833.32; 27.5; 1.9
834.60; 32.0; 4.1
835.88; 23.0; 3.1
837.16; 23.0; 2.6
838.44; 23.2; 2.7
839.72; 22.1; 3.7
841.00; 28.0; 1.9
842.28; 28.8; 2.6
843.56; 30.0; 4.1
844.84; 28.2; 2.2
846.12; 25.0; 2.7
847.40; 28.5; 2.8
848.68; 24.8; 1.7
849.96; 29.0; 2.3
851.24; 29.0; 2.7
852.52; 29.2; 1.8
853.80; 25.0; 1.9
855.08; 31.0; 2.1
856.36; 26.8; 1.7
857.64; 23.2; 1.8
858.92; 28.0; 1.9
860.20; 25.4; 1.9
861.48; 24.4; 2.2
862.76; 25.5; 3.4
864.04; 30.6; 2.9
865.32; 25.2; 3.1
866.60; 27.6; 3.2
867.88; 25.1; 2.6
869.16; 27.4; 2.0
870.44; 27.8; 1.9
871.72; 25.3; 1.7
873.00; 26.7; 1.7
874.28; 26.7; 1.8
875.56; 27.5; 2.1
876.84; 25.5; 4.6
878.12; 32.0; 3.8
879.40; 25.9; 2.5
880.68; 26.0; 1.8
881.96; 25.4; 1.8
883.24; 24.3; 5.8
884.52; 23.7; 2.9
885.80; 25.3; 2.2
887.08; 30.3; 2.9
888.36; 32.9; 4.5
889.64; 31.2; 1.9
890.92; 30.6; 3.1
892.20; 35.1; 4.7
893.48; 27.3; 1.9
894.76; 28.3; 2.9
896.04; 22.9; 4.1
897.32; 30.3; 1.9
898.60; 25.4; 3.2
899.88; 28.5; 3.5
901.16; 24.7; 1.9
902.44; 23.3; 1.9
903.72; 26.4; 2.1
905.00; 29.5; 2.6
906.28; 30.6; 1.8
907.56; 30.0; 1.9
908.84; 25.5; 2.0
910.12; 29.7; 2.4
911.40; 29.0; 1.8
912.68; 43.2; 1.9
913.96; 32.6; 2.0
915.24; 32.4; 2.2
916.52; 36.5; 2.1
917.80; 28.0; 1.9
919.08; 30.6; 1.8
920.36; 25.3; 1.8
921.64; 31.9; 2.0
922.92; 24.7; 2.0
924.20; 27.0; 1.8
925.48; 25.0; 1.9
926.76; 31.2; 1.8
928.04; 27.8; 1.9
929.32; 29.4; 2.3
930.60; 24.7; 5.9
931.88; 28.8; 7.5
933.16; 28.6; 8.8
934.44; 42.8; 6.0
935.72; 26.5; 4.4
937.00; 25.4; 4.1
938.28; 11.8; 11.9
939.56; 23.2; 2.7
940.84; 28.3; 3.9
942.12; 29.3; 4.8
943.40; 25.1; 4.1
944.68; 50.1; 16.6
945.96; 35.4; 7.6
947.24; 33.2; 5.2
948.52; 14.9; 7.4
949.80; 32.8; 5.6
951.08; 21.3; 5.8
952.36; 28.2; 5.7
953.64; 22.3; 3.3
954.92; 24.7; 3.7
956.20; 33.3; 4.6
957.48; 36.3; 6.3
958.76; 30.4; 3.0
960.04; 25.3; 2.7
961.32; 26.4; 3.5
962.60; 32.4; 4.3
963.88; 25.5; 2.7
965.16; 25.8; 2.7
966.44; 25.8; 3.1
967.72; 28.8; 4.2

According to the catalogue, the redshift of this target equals 0.391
